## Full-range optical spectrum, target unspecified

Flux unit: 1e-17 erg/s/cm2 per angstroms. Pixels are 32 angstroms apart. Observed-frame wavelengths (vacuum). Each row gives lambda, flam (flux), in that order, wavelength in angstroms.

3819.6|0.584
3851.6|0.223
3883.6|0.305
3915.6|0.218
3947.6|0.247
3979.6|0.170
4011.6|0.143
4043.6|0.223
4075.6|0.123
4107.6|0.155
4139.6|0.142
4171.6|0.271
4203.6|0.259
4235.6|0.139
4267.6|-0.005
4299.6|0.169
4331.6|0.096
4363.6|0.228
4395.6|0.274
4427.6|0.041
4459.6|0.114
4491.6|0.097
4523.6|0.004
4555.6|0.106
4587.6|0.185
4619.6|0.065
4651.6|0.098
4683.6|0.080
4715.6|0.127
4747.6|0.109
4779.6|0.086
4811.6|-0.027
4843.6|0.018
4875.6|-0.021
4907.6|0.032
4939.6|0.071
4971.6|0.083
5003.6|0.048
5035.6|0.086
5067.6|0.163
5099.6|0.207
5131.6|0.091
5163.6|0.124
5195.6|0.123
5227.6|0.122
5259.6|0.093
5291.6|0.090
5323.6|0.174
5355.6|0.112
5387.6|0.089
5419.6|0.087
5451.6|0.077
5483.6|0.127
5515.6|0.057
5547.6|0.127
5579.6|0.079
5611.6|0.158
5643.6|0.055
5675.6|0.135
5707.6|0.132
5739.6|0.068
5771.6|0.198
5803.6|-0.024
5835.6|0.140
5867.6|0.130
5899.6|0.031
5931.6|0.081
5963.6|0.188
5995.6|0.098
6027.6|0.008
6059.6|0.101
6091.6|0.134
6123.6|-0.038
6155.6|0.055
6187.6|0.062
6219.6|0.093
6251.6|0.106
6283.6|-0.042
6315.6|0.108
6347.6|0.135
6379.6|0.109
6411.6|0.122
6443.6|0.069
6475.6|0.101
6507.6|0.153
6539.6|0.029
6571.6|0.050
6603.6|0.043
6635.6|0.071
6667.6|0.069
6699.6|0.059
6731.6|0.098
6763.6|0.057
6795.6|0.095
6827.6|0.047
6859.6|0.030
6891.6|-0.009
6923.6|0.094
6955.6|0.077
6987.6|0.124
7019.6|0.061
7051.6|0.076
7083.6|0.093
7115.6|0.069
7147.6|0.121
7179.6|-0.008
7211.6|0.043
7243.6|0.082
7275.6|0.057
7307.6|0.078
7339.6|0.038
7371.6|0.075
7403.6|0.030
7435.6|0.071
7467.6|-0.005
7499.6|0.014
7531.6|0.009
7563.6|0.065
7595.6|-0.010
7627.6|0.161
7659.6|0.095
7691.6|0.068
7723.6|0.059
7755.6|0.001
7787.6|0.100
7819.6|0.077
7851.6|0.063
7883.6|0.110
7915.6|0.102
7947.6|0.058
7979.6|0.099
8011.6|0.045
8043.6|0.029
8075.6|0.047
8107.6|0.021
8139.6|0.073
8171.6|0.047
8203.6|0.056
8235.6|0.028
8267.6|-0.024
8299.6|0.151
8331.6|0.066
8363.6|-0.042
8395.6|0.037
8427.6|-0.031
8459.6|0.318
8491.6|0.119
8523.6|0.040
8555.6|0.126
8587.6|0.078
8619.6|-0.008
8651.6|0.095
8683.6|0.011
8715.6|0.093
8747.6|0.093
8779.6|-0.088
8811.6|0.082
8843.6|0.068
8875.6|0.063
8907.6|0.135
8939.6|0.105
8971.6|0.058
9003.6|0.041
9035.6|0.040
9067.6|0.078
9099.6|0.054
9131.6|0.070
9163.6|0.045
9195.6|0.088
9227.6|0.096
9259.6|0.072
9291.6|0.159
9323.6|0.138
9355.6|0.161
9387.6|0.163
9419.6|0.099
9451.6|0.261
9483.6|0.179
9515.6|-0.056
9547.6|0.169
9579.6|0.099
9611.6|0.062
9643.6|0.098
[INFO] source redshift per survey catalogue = 1.269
